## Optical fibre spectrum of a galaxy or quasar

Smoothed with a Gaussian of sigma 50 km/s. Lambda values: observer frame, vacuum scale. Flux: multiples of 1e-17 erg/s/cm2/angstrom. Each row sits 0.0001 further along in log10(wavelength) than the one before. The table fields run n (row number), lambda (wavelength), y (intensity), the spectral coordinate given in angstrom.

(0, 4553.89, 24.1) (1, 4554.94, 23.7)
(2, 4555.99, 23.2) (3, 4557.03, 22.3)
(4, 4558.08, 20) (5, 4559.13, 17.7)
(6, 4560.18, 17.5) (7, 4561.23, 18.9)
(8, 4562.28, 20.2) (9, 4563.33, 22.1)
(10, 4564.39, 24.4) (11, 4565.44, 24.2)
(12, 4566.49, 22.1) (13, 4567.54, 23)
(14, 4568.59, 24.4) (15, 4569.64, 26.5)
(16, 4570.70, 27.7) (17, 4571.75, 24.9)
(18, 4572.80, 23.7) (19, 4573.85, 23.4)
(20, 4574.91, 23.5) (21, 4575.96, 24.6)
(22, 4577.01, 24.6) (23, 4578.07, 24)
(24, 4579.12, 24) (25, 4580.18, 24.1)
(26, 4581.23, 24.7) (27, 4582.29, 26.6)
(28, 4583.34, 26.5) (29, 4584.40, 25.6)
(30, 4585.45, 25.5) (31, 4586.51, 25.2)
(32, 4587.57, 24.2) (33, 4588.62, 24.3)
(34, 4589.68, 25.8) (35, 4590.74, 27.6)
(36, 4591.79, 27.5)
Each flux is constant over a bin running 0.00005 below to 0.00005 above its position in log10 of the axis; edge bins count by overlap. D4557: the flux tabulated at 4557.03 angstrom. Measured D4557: 22.3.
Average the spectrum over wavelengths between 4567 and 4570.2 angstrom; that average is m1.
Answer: 24.6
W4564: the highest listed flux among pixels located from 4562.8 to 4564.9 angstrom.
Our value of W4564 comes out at 24.4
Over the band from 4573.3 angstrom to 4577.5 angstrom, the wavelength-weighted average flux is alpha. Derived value 24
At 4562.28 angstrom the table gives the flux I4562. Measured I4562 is 20.2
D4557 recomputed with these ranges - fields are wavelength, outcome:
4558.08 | 20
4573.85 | 23.4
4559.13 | 17.7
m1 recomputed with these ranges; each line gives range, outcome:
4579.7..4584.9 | 25.5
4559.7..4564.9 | 20.6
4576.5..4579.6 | 24.2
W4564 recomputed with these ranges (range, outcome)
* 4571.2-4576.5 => 24.9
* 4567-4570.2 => 26.5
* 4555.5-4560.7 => 23.2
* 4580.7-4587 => 26.6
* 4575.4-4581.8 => 24.7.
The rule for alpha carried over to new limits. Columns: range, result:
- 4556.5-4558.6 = 21.3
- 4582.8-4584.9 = 26.1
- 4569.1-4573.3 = 25.7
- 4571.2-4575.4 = 23.9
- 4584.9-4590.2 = 25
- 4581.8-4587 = 25.9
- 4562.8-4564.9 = 23.1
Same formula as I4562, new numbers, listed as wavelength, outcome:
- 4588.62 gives 24.3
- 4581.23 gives 24.7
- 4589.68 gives 25.8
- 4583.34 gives 26.5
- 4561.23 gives 18.9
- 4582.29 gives 26.6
